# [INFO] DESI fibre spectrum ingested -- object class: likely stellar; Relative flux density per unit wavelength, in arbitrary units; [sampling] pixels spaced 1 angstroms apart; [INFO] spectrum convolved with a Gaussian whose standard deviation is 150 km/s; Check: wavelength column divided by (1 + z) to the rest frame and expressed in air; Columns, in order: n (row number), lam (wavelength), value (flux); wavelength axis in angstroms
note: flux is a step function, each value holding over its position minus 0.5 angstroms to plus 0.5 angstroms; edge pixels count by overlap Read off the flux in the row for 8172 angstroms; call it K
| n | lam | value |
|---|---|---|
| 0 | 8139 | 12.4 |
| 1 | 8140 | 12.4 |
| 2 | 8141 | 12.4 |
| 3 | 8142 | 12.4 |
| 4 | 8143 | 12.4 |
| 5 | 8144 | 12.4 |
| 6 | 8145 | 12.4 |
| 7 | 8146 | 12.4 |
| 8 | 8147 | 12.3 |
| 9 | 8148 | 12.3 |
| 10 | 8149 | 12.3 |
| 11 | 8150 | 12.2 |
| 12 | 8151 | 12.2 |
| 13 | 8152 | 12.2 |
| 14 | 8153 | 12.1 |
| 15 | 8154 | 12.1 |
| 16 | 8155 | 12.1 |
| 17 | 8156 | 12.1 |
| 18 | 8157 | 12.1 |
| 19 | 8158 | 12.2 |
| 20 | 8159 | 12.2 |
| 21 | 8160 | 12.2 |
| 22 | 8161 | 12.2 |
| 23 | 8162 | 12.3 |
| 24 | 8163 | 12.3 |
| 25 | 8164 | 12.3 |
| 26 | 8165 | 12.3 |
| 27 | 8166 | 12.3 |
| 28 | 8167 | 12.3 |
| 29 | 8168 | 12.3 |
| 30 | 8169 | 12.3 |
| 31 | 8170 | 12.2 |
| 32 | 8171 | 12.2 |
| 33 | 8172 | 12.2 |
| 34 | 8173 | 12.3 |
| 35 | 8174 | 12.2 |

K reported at 12.2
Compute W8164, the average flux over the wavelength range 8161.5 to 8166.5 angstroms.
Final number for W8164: 12.3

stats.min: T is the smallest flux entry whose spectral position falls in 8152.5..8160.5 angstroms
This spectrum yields 12.1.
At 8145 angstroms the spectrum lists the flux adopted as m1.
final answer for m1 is 12.4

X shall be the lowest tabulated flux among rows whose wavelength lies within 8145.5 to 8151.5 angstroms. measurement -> 12.2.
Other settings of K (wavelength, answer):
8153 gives 12.1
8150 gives 12.2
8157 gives 12.1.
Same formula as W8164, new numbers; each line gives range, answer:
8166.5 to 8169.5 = 12.3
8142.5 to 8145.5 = 12.4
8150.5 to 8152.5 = 12.2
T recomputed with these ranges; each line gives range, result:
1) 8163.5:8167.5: 12.3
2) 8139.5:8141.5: 12.4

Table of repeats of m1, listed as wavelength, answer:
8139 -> 12.4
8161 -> 12.2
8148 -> 12.3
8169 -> 12.3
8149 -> 12.3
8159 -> 12.2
